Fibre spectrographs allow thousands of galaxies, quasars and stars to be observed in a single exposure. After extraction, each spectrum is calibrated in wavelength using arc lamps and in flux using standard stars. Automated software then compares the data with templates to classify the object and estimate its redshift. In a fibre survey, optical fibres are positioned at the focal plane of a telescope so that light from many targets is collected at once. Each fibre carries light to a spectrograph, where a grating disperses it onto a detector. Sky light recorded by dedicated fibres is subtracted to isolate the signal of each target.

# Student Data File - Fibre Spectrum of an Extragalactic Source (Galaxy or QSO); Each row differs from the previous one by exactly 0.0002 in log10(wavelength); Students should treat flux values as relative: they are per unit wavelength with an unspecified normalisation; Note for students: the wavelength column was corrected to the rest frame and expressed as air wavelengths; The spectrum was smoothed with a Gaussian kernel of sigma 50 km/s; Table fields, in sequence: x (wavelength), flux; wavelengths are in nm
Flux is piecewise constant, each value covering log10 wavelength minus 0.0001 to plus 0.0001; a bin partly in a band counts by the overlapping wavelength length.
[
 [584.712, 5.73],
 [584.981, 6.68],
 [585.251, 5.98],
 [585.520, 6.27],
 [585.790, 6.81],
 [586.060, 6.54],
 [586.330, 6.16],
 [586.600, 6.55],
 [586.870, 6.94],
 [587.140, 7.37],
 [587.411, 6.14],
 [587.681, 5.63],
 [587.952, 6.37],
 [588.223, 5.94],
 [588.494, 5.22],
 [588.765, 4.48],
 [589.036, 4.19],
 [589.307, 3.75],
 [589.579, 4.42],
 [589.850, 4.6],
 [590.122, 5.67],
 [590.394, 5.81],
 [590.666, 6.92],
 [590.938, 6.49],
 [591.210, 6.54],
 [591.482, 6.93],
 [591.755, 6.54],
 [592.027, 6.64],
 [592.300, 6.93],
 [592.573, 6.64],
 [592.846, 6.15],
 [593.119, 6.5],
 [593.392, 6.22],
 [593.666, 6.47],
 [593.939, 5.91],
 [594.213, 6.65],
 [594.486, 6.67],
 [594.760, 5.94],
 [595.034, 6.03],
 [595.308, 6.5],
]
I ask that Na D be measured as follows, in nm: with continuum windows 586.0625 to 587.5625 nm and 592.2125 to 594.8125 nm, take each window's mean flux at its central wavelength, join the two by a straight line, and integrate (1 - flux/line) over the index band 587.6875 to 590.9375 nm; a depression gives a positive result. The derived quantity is 0.62 nm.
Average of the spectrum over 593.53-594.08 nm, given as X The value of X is 6.19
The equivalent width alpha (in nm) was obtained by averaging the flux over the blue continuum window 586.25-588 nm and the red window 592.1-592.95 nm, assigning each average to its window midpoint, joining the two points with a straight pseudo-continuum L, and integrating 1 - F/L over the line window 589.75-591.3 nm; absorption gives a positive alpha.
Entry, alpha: 0.12 nm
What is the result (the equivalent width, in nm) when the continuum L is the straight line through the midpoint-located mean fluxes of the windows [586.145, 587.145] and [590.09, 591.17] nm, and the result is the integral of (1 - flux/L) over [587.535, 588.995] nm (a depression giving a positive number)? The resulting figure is 0.24 nm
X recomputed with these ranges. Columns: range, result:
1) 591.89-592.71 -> 6.74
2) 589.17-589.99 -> 4.26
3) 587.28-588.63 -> 5.86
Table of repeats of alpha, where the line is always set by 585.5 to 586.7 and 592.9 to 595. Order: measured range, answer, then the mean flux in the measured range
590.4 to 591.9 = -0.06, 6.61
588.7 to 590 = 0.43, 4.29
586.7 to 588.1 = -0.01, 6.49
